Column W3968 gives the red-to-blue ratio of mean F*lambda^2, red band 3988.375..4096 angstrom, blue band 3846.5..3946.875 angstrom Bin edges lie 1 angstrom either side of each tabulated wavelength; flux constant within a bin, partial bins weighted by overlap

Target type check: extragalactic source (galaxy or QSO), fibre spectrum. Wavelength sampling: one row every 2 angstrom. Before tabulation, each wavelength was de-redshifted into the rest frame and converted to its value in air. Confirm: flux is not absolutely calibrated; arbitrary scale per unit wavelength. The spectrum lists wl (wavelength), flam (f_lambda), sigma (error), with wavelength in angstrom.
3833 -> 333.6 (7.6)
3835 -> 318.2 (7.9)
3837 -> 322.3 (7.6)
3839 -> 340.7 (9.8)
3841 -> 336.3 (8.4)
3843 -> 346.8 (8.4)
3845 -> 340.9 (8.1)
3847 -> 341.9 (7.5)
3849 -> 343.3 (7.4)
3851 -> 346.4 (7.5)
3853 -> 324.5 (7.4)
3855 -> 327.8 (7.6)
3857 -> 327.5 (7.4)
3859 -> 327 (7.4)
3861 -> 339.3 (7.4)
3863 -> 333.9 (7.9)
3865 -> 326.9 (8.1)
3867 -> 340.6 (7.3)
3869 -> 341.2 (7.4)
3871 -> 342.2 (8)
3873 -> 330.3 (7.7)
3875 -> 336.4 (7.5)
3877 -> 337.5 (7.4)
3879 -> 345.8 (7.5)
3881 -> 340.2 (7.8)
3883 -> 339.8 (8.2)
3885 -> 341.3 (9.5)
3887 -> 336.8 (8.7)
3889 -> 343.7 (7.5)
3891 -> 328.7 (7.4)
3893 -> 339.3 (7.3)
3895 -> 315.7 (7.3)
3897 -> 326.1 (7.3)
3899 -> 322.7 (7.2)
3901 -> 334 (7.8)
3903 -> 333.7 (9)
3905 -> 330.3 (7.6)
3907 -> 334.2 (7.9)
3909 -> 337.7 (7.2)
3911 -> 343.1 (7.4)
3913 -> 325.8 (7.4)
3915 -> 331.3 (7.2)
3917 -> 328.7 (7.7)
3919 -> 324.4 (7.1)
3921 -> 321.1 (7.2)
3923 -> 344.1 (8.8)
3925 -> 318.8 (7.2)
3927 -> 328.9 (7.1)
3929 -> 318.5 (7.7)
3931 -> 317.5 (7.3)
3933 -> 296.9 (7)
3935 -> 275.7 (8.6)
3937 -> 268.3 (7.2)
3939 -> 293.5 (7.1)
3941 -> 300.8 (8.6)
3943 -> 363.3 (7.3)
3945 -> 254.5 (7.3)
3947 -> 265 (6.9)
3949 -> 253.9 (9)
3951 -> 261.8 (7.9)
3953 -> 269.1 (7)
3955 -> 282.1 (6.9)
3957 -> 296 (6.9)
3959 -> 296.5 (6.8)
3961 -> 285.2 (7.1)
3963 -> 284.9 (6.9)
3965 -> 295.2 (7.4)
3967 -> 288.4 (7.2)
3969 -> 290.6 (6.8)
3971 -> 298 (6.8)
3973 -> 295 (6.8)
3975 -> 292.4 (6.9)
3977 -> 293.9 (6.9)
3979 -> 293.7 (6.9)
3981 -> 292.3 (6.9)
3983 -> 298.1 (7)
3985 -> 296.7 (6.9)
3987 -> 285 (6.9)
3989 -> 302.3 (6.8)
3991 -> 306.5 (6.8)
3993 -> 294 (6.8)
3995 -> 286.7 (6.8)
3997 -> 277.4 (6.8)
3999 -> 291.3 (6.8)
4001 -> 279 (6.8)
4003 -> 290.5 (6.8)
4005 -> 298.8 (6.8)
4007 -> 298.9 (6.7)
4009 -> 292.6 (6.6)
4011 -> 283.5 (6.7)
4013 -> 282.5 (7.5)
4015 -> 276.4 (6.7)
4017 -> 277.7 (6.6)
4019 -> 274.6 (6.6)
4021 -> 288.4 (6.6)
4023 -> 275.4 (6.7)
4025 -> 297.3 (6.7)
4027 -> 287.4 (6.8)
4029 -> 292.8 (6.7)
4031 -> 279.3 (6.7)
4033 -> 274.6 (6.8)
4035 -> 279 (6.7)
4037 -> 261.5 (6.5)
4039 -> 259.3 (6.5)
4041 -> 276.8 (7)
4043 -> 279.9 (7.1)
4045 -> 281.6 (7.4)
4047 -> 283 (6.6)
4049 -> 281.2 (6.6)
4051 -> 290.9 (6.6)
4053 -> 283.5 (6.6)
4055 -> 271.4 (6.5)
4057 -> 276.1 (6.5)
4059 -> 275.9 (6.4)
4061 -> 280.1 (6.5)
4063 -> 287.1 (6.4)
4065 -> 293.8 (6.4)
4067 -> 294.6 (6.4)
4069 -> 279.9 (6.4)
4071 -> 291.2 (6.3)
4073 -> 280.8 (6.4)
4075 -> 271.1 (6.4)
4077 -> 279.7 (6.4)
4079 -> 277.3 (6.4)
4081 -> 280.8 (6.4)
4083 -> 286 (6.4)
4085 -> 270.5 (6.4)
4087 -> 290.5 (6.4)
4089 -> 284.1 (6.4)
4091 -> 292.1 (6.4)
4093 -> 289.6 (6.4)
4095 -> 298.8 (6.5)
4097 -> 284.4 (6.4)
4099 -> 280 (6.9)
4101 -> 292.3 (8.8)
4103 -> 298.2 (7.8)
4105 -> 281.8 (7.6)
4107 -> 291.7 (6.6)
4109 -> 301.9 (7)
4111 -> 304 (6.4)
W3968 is 0.94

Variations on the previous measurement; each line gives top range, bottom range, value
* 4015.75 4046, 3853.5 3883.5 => 0.90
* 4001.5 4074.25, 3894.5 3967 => 0.97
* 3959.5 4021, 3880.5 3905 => 0.91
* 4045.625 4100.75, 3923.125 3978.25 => 1.03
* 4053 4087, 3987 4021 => 1.01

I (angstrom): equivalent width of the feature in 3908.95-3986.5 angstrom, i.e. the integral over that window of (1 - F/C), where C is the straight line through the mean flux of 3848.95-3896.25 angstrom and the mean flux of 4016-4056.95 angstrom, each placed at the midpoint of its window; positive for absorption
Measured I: 2.5 angstrom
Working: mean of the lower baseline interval 335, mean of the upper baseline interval 280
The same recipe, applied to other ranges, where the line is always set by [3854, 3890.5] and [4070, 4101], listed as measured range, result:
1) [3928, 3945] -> 1.0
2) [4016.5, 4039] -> 1.4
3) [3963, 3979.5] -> 1.0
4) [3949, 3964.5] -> 1.7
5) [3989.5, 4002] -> 0.7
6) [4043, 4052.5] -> 0.3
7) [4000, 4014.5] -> 0.7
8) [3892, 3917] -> -0.2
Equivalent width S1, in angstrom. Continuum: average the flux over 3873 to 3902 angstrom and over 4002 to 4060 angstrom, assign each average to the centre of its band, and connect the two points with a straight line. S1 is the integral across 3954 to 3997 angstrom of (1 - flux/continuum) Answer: 1.3 angstrom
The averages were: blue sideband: 335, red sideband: 282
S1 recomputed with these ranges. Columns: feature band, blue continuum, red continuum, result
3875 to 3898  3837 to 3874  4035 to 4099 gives -0.54 angstrom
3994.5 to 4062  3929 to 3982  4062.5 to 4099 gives 1.14 angstrom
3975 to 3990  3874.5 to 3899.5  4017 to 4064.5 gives 0.32 angstrom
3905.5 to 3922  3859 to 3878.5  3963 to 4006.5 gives -0.59 angstrom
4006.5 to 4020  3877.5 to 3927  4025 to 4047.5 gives 0.22 angstrom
